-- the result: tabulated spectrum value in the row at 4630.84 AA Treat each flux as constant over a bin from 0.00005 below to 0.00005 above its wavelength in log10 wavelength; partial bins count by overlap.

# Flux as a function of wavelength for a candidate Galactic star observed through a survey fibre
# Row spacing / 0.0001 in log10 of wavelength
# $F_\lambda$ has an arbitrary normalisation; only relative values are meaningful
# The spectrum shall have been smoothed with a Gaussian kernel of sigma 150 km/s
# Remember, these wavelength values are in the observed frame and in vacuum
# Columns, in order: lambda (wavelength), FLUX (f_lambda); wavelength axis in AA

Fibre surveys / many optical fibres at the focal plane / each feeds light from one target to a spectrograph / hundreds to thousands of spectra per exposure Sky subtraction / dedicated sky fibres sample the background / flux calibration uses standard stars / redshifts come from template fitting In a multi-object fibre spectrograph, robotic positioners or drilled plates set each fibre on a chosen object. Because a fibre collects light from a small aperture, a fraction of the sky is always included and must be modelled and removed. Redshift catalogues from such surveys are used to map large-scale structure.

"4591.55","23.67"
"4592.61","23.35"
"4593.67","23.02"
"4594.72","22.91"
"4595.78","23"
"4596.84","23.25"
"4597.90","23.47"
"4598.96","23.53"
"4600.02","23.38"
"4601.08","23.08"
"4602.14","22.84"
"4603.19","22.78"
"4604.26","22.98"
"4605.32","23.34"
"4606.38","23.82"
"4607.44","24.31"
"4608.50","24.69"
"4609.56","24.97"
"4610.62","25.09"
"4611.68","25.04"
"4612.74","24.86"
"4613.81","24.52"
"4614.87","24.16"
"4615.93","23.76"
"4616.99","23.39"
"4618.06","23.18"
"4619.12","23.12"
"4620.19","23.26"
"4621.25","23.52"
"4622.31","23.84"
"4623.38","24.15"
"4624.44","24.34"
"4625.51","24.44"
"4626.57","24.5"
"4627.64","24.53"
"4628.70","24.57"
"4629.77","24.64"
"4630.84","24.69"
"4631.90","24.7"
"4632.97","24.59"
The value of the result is 24.69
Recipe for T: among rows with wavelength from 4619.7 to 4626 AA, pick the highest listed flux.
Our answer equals 24.44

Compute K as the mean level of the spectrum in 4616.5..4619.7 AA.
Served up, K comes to 23.2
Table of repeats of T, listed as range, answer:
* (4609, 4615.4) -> 25.09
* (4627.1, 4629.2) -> 24.57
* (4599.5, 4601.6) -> 23.38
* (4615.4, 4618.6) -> 23.76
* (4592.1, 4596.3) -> 23.35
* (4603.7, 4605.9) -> 23.34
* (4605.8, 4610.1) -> 24.97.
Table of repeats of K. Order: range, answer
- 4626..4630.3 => 24.6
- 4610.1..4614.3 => 24.9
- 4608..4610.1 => 24.9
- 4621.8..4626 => 24.2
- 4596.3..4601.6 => 23.3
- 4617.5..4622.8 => 23.4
